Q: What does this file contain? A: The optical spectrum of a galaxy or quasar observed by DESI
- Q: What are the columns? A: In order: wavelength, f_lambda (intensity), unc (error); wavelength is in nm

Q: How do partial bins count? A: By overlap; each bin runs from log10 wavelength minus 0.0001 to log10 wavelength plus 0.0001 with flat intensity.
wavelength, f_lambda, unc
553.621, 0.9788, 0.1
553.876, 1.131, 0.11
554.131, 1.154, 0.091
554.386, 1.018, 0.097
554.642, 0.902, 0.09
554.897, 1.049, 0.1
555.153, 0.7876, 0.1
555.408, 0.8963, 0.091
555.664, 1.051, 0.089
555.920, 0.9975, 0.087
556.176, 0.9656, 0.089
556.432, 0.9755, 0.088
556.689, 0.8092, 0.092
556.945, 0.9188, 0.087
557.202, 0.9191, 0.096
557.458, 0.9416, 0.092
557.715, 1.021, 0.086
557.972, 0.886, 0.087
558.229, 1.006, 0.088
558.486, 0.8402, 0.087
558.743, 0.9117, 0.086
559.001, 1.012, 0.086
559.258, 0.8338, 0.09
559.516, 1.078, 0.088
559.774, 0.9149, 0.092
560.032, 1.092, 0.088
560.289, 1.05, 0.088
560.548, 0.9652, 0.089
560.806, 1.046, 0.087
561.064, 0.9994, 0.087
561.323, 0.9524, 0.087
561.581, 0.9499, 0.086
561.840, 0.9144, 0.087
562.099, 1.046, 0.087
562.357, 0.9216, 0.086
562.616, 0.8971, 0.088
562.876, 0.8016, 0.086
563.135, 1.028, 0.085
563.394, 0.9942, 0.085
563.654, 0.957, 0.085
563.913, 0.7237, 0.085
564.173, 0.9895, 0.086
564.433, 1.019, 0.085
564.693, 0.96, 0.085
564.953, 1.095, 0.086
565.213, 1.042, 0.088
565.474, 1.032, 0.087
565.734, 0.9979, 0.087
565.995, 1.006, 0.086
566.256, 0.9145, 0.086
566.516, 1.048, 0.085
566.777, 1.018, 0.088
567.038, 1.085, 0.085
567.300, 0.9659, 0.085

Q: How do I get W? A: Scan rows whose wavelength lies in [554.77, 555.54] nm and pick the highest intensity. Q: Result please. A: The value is 1.049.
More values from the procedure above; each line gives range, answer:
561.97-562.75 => 1.046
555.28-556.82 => 1.051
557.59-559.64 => 1.078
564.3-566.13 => 1.095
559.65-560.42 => 1.092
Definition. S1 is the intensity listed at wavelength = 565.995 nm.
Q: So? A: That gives 1.006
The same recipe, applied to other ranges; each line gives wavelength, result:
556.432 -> 0.9755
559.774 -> 0.9149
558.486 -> 0.8402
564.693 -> 0.96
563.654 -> 0.957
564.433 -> 1.019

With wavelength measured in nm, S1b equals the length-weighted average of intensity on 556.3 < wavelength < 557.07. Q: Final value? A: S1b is 0.901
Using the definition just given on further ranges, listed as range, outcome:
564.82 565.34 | 1.07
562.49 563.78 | 0.935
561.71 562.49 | 0.961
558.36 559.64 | 0.935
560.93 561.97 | 0.954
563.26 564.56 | 0.937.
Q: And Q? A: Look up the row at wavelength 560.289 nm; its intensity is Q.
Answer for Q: 1.05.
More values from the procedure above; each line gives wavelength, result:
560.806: 1.046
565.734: 0.9979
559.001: 1.012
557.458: 0.9416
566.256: 0.9145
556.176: 0.9656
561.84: 0.9144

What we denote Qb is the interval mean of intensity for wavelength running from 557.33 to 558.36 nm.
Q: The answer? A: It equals 0.963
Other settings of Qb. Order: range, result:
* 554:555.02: 1.03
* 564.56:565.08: 1.03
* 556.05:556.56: 0.971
